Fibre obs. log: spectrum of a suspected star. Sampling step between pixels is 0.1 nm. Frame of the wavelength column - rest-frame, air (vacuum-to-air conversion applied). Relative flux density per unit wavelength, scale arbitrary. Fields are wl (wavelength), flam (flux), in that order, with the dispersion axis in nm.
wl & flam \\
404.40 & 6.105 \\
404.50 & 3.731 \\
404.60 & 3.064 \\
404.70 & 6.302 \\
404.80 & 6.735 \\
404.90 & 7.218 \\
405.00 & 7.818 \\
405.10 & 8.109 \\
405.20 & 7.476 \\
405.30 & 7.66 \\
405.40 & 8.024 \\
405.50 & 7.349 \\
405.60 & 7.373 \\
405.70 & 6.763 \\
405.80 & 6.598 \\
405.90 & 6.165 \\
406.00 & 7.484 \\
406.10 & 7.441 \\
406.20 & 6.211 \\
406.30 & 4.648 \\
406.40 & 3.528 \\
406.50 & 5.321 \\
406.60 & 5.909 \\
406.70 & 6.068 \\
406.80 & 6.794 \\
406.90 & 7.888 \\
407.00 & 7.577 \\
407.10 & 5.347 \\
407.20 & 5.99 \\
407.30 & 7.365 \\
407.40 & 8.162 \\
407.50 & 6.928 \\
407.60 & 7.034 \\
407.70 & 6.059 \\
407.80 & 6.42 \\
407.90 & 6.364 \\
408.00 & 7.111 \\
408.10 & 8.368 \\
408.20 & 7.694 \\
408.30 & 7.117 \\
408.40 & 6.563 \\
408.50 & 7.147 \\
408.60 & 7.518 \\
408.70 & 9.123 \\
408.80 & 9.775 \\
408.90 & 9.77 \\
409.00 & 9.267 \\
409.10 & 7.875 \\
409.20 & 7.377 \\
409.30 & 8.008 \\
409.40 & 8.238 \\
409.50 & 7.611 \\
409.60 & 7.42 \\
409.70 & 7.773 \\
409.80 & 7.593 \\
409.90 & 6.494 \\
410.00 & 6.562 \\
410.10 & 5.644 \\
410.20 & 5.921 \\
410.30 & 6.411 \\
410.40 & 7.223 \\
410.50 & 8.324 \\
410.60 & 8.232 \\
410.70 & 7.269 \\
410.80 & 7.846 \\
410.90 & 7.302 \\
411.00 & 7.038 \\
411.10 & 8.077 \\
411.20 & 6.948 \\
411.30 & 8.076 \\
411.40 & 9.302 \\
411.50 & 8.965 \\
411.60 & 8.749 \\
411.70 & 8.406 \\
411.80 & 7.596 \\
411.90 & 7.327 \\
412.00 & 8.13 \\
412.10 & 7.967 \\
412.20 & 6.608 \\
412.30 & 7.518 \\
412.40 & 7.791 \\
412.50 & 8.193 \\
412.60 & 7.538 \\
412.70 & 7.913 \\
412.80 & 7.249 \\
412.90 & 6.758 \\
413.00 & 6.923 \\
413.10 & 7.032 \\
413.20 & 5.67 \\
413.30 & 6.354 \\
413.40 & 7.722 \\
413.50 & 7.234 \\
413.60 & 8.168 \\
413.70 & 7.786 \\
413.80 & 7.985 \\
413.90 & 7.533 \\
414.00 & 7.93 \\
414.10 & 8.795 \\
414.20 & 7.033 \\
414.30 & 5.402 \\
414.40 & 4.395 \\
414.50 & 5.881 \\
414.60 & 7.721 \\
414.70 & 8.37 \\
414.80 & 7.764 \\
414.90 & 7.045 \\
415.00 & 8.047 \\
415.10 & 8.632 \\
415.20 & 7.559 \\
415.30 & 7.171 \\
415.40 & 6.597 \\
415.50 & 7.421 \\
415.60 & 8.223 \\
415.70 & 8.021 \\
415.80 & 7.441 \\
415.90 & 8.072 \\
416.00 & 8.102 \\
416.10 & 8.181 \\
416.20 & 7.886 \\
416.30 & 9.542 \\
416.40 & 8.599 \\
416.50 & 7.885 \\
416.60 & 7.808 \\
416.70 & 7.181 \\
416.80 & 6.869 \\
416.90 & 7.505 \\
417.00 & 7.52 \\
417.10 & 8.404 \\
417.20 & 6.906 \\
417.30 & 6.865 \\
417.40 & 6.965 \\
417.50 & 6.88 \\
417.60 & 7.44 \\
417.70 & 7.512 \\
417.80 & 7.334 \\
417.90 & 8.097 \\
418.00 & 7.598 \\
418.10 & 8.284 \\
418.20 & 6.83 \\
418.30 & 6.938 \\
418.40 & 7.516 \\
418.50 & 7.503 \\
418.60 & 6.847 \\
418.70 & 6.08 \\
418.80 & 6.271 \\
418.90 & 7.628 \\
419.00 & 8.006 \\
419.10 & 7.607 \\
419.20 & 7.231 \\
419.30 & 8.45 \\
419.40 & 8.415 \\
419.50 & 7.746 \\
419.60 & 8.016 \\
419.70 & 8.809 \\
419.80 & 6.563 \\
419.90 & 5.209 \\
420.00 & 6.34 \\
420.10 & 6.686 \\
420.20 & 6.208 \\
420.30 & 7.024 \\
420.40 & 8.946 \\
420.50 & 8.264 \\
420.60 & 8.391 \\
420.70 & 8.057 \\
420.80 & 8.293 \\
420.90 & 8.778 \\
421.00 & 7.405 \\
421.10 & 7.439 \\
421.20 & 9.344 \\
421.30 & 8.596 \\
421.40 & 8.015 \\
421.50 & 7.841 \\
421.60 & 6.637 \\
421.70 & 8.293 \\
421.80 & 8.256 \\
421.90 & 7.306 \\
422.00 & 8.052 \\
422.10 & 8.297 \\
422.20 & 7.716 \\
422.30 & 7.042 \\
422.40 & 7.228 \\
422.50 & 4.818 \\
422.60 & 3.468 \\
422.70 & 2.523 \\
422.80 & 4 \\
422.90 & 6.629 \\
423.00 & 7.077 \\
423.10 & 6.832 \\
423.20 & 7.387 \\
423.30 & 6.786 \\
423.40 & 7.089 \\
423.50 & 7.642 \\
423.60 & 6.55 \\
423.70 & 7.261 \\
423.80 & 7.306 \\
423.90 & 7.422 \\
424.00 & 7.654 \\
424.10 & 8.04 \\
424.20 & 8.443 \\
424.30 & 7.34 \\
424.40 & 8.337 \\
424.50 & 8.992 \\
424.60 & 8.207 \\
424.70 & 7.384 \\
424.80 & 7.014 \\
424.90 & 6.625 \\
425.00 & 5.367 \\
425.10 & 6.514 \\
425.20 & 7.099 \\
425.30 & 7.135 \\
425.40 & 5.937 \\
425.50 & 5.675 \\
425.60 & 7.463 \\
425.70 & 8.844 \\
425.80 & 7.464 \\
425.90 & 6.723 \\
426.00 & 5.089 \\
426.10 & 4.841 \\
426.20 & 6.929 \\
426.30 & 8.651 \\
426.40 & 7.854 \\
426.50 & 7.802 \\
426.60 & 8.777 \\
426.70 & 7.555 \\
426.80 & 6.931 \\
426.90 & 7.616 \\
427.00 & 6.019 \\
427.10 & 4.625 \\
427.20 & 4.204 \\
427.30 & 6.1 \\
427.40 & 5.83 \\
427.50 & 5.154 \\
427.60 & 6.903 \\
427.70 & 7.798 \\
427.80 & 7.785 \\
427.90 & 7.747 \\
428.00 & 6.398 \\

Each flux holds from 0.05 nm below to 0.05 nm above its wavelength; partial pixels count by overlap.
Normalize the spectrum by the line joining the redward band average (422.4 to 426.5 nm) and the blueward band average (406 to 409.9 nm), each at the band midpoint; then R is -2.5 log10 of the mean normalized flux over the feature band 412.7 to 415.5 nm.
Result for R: -0.029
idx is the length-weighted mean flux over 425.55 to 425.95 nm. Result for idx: 7.62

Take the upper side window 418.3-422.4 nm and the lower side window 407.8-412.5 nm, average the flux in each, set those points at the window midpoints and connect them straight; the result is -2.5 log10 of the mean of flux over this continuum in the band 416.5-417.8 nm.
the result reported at 0.04 mag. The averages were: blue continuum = 7.68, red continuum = 7.61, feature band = 7.34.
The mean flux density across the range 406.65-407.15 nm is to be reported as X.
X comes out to 6.73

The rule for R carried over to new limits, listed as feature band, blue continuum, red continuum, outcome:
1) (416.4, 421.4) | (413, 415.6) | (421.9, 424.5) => -0.07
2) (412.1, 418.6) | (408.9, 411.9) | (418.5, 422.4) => 0.03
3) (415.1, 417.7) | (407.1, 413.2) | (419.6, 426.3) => -0.05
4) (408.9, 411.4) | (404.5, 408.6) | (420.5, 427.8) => -0.11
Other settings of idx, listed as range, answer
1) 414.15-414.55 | 5.68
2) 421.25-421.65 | 7.77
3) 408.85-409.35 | 8.46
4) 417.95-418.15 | 7.94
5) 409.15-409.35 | 7.69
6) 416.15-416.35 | 8.71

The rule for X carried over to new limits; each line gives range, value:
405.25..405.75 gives 7.43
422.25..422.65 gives 5.64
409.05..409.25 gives 7.63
